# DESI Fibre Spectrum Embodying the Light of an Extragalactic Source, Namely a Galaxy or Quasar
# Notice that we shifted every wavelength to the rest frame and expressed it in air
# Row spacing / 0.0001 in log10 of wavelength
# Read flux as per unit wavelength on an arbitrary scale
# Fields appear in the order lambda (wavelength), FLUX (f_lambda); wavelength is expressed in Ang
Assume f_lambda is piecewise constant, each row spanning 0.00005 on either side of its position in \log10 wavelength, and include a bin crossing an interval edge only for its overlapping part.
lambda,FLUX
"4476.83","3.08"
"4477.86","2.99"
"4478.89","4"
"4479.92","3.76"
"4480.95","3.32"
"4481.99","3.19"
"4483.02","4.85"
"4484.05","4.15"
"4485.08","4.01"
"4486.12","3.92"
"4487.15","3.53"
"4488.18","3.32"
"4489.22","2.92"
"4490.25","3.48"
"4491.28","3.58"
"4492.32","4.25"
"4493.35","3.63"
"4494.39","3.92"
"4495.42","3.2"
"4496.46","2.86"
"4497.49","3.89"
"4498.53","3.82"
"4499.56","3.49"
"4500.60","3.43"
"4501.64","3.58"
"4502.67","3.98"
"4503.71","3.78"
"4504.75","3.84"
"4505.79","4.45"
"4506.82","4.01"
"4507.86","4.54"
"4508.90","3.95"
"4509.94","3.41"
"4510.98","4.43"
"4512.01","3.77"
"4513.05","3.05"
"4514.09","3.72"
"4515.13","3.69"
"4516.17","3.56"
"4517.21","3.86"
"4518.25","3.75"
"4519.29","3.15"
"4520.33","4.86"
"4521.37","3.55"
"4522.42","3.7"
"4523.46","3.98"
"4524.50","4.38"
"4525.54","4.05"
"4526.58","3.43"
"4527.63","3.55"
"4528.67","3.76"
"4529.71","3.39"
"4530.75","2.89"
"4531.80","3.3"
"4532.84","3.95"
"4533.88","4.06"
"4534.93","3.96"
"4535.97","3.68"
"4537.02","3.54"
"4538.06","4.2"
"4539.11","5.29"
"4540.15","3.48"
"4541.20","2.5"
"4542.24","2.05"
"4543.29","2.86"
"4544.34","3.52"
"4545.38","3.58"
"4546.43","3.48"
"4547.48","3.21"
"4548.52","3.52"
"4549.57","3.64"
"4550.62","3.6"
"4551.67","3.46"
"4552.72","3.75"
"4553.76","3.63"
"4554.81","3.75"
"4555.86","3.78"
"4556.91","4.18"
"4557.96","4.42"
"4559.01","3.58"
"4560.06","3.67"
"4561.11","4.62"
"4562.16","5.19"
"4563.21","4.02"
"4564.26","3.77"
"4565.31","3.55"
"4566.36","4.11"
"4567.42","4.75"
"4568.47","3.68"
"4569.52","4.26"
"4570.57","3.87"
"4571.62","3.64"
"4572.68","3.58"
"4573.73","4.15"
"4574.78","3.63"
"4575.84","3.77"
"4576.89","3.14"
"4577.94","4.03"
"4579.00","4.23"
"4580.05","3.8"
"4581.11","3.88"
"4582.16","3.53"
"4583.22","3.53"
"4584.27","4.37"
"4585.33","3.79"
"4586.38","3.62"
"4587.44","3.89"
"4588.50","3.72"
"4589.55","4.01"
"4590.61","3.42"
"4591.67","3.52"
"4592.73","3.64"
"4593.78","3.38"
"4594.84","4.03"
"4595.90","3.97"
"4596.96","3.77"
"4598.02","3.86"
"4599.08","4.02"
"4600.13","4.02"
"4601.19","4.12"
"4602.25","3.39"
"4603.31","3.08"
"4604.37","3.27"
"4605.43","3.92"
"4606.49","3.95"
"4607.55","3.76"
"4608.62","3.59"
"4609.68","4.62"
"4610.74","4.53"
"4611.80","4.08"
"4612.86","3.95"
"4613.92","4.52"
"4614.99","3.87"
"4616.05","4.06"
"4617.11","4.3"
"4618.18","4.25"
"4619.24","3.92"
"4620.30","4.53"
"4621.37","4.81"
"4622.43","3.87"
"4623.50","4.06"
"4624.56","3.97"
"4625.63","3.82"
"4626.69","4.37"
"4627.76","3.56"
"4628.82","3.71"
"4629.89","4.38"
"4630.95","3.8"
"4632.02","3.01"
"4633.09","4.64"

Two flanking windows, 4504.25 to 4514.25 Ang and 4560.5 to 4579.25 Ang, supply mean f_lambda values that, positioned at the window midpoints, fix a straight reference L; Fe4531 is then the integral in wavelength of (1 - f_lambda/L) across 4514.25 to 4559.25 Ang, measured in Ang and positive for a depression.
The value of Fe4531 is 3.3 Ang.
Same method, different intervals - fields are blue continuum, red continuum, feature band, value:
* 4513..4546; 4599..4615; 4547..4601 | -0.6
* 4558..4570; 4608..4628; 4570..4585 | 1.2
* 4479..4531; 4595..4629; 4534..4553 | 1.5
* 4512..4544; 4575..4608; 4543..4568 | -0.9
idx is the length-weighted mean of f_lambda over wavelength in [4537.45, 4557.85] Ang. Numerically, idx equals 3.57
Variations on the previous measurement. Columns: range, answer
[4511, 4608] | 3.75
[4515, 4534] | 3.72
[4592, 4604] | 3.74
